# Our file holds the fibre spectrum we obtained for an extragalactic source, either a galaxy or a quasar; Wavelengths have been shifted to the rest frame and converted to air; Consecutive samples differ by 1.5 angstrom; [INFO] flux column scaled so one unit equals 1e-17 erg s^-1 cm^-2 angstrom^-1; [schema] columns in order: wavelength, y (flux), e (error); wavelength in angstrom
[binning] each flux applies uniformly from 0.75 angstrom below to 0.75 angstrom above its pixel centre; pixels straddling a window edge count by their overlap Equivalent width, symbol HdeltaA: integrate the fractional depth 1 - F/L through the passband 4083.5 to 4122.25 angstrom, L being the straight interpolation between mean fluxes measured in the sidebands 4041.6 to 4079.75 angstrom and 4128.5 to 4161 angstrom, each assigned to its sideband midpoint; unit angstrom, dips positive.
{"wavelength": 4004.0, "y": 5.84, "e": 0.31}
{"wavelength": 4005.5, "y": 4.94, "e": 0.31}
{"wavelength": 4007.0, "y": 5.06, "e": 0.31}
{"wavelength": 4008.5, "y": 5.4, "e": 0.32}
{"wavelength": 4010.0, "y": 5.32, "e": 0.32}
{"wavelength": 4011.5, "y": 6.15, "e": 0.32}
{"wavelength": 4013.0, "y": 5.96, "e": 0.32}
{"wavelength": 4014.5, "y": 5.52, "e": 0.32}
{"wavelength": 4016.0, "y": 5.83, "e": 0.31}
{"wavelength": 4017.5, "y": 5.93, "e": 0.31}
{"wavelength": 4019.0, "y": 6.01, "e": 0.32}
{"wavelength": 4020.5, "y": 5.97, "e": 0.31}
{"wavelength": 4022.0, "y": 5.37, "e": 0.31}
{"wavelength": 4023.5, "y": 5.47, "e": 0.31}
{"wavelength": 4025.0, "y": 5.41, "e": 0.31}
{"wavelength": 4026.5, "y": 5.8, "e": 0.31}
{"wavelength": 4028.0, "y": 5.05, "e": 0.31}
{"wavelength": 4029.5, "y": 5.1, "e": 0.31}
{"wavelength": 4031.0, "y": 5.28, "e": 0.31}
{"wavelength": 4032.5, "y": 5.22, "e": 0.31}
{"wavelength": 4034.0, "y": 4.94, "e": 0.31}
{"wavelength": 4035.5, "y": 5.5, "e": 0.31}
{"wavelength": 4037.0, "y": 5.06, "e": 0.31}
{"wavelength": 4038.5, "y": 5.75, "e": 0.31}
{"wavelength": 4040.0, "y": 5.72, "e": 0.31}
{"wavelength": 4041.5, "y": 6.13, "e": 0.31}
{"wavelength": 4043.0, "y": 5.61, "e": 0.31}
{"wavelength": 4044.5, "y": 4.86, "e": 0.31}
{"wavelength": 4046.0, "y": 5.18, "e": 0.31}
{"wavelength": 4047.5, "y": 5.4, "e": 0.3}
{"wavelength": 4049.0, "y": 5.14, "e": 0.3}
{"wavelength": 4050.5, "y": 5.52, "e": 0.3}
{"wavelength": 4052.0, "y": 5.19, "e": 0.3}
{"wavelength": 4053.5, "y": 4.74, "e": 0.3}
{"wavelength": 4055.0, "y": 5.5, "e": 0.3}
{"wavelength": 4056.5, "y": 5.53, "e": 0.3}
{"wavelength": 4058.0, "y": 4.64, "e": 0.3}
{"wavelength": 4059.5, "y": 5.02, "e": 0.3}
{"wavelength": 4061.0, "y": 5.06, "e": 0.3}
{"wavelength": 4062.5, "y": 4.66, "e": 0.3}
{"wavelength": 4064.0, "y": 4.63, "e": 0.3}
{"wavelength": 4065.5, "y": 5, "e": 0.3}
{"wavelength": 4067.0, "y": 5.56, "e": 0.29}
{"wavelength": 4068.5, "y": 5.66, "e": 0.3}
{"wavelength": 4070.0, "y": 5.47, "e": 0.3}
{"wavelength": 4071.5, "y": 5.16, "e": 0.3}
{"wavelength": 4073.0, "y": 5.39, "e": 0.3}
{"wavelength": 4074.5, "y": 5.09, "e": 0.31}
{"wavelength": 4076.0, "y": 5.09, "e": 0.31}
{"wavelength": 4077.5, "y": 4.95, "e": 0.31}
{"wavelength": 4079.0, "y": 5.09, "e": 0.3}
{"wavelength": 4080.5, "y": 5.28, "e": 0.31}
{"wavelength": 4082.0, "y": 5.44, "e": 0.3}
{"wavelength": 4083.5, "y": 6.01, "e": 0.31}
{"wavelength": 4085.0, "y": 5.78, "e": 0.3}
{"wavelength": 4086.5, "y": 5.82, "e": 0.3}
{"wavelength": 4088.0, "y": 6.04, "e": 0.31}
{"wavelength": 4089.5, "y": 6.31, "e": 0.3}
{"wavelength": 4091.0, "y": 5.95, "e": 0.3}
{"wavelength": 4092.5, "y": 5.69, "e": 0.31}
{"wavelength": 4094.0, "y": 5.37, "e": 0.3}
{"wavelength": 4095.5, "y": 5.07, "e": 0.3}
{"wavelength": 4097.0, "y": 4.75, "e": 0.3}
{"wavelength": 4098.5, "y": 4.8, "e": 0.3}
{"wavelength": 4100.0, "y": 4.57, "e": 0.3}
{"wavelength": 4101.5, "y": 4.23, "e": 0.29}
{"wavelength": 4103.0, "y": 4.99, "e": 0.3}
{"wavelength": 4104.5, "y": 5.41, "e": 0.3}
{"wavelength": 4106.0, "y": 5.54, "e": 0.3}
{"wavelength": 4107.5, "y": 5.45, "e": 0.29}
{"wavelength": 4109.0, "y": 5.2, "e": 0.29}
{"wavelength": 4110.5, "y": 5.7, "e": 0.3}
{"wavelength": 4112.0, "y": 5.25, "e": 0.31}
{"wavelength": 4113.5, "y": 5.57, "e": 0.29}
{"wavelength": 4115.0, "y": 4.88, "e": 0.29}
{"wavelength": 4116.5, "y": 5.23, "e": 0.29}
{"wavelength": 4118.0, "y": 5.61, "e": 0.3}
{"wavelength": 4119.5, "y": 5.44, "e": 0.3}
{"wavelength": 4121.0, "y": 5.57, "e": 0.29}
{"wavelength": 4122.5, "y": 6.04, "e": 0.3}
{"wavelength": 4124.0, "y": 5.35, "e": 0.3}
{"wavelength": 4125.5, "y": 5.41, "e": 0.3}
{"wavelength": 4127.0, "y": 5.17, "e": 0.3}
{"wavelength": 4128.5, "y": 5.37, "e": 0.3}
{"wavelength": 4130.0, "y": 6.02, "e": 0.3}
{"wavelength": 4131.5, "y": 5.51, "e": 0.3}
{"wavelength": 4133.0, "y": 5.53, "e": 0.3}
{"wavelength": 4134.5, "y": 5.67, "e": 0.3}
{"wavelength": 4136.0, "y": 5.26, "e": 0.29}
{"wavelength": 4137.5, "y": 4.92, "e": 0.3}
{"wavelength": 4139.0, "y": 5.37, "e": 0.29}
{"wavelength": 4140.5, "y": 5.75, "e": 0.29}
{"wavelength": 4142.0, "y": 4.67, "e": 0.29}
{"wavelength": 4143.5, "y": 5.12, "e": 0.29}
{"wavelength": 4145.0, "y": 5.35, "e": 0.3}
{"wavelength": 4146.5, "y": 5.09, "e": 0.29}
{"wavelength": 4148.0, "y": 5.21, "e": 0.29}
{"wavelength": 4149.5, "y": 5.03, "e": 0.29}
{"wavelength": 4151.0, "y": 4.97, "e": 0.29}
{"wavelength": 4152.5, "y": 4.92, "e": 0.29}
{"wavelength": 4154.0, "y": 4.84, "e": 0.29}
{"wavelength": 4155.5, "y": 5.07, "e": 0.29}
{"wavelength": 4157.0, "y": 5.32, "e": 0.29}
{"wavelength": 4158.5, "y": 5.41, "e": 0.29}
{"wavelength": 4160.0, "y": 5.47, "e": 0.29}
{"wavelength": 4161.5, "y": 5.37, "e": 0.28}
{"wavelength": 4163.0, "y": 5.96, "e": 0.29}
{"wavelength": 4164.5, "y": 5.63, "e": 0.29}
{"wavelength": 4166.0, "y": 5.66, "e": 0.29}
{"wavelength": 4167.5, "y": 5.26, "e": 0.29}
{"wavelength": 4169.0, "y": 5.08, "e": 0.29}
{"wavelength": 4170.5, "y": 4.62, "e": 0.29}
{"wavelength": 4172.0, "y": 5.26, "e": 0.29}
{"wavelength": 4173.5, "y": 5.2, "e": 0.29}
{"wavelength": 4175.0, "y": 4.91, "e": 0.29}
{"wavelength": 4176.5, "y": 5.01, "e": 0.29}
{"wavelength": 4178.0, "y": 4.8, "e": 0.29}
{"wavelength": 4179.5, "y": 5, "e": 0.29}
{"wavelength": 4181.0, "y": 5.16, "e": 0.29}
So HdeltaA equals -1.23 angstrom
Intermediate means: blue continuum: 5.18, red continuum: 5.27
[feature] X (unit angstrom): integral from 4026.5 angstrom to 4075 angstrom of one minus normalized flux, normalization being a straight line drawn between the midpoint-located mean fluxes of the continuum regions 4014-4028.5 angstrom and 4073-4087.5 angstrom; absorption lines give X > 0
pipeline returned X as 2.4 angstrom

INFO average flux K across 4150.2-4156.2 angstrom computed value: 4.95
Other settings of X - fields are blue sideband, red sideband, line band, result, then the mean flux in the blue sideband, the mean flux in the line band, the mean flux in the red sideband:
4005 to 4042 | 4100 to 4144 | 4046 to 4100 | 1.3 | 5.52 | 5.3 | 5.34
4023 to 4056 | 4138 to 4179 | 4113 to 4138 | -1.0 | 5.34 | 5.45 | 5.2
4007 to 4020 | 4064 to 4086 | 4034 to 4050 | 0.4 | 5.73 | 5.41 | 5.34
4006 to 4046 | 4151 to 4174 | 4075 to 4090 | -0.4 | 5.51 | 5.56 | 5.26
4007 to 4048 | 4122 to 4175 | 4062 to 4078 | 0.8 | 5.51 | 5.16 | 5.3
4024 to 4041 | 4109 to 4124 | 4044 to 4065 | 1.2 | 5.36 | 5.08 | 5.46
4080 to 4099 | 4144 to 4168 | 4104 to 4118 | 0.3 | 5.58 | 5.37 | 5.28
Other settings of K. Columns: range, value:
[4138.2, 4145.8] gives 5.25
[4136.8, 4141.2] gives 5.35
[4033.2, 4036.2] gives 5.22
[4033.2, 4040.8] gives 5.4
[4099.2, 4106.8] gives 4.95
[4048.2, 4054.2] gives 5.15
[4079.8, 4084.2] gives 5.58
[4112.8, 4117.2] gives 5.22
